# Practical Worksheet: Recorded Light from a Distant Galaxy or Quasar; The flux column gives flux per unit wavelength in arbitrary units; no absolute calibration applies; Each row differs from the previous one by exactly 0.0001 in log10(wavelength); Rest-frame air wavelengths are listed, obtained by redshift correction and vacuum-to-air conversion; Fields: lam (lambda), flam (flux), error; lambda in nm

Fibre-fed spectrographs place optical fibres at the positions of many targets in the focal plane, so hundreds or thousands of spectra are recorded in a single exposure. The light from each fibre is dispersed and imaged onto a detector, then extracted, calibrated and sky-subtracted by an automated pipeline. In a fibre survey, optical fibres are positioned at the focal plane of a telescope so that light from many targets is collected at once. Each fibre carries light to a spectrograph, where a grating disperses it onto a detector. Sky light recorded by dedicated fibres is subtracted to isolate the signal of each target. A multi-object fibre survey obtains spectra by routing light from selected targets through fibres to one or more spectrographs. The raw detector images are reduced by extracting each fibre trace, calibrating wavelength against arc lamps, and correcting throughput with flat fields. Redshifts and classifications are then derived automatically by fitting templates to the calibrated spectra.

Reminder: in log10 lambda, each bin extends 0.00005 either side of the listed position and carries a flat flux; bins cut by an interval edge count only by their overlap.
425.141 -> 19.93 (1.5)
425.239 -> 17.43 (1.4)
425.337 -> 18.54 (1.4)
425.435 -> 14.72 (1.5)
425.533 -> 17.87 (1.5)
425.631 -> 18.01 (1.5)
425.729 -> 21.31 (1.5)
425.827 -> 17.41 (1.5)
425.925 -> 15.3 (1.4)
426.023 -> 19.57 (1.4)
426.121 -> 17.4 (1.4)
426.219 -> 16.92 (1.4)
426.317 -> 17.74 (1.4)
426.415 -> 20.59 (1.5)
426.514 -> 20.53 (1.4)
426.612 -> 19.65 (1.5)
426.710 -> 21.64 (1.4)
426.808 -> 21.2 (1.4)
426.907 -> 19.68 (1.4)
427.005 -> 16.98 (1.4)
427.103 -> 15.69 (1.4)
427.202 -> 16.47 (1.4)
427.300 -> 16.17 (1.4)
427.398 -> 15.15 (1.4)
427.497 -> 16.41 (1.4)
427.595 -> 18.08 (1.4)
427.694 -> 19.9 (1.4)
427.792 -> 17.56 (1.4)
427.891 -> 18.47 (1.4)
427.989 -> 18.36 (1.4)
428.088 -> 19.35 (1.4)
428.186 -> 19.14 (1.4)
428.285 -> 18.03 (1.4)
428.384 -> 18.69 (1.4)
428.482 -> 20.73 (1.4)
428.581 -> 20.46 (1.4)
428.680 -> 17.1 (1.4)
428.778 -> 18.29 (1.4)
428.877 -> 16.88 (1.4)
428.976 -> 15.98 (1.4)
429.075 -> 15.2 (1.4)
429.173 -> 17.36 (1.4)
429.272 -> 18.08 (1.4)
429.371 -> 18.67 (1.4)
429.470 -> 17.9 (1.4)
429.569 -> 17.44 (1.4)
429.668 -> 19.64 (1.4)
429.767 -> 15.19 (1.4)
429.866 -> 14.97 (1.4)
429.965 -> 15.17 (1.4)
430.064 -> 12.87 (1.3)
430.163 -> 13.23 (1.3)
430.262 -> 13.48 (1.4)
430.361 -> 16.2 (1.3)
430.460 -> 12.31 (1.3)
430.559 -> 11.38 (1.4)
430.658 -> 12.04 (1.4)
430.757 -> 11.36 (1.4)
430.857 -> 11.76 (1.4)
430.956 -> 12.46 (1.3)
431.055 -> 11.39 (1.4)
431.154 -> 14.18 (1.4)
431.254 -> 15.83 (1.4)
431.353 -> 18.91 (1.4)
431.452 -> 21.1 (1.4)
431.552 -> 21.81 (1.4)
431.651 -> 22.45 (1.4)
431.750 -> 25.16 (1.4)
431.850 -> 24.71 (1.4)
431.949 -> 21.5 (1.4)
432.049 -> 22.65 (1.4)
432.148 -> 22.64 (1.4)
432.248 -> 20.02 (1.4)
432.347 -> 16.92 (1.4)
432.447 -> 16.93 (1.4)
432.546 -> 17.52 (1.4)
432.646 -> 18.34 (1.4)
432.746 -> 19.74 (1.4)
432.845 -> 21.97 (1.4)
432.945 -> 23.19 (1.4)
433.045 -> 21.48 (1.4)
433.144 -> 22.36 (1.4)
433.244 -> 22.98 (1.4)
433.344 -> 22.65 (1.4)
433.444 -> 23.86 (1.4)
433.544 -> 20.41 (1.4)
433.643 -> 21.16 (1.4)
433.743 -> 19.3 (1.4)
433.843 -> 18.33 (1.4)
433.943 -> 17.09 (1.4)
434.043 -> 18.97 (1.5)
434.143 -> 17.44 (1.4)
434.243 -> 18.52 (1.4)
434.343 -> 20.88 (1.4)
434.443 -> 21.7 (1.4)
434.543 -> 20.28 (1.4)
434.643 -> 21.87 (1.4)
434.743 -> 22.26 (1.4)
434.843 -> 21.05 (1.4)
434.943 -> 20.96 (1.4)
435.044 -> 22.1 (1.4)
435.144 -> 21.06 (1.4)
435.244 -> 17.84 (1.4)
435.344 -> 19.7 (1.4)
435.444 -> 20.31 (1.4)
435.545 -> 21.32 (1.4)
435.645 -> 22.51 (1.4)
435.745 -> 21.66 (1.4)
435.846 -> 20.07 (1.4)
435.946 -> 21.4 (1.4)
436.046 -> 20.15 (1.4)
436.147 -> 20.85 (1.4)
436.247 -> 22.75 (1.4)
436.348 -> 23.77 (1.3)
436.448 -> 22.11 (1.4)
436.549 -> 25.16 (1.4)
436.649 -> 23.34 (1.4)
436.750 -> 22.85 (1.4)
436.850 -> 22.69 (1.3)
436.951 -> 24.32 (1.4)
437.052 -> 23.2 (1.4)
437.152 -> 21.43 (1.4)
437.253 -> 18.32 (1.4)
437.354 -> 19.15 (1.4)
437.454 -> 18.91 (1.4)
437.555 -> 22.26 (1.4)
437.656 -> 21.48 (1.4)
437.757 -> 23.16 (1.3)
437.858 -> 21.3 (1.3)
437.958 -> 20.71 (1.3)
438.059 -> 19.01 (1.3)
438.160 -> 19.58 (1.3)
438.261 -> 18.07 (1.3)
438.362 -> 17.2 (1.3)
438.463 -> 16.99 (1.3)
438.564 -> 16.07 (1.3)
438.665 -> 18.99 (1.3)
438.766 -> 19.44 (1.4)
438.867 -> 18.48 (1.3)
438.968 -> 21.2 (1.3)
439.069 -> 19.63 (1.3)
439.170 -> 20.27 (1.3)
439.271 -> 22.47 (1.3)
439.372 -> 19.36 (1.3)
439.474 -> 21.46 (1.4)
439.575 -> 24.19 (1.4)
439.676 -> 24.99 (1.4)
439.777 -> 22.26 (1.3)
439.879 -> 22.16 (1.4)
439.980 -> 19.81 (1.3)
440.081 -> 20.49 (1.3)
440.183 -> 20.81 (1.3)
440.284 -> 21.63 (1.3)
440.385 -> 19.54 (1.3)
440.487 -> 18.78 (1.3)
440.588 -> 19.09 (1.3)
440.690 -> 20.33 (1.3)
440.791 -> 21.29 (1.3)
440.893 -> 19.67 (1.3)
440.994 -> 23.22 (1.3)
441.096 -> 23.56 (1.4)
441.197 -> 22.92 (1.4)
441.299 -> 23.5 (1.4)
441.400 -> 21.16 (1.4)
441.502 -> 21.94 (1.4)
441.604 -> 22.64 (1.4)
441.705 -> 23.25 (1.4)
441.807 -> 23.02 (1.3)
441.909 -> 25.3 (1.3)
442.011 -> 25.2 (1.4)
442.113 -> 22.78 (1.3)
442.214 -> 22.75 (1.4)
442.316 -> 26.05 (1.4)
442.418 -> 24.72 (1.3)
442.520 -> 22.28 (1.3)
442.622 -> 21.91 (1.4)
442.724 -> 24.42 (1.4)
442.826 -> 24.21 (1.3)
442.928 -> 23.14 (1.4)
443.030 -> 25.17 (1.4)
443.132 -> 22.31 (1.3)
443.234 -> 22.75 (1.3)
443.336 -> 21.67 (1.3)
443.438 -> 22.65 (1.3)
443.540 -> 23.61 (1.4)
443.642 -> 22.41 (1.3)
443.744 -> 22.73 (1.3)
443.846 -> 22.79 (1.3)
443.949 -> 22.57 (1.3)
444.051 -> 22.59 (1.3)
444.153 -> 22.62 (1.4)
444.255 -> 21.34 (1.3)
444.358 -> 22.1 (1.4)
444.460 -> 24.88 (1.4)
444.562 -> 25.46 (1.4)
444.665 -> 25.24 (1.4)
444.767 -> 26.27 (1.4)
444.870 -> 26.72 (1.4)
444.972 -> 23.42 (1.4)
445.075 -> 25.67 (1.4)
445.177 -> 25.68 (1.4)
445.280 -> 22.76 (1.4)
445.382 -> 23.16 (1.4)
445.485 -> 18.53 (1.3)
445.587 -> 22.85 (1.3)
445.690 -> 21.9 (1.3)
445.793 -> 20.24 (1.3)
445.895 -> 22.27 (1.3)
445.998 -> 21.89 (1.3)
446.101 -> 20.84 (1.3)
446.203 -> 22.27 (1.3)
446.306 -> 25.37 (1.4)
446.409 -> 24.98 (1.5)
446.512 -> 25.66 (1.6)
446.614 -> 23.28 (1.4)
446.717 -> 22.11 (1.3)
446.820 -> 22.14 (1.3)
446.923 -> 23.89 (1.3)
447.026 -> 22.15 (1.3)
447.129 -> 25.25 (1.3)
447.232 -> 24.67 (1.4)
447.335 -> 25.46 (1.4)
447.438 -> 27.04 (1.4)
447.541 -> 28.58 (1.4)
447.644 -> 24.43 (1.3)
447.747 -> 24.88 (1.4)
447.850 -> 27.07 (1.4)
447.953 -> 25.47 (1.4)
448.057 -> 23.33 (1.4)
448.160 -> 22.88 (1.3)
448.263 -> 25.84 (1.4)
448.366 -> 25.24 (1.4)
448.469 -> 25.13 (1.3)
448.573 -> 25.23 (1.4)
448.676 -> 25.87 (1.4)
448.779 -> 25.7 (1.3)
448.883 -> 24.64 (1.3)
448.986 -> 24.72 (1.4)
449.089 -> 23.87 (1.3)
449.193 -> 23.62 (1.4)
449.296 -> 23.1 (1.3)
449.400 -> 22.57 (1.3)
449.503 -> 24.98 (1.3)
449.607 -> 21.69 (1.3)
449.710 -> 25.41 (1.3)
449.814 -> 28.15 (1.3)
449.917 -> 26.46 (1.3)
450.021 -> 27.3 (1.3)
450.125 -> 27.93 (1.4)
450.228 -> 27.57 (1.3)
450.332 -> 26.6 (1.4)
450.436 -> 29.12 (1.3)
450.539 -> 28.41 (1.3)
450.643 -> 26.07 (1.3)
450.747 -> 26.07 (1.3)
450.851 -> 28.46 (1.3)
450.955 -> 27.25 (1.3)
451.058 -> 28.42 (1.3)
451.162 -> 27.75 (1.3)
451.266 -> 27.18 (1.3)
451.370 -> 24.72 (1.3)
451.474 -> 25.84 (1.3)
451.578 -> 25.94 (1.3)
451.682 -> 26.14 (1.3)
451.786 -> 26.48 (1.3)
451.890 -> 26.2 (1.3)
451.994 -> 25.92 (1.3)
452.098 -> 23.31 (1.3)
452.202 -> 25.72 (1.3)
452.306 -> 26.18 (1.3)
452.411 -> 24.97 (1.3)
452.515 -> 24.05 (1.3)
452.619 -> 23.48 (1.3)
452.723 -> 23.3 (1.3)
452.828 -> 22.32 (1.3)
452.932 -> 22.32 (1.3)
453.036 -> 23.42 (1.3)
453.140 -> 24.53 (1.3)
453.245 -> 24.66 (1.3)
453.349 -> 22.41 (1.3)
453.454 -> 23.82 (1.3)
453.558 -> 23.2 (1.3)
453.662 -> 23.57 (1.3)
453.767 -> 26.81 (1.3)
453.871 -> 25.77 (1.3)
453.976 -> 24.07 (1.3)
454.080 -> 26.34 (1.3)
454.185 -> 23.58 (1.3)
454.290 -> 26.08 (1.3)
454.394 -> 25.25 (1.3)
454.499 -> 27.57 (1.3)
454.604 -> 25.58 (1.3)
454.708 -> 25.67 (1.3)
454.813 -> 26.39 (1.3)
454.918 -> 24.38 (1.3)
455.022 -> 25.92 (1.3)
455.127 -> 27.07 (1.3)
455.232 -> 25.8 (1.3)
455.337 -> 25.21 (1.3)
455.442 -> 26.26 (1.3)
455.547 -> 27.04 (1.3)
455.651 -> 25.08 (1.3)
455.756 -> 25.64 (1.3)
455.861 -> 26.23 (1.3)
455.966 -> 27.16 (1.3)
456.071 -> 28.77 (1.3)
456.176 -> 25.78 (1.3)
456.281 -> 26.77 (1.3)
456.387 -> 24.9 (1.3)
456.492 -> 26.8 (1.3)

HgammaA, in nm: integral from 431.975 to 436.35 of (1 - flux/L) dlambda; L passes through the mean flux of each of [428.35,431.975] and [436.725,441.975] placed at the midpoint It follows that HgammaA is -0.47 nm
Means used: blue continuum 16.8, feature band 20.6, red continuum 21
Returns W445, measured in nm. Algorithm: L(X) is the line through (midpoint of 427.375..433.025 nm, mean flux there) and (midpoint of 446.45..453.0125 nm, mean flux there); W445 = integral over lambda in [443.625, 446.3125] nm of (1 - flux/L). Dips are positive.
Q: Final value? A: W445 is 0.04 nm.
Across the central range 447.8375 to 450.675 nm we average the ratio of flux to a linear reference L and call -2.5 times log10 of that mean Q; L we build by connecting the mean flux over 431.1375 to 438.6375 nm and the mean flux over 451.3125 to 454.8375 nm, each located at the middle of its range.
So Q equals -0.06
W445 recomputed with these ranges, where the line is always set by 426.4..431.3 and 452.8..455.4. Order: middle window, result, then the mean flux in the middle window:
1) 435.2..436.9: -0.238 nm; 21.7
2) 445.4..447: -0.016 nm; 22.6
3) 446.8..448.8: -0.192 nm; 25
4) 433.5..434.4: -0.039 nm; 19.1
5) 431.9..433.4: -0.237 nm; 20.7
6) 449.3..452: -0.302 nm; 26.4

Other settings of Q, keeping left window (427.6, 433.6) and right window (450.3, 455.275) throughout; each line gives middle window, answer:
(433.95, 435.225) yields -0.05 mag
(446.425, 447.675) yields -0.04 mag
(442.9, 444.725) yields -0.03 mag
